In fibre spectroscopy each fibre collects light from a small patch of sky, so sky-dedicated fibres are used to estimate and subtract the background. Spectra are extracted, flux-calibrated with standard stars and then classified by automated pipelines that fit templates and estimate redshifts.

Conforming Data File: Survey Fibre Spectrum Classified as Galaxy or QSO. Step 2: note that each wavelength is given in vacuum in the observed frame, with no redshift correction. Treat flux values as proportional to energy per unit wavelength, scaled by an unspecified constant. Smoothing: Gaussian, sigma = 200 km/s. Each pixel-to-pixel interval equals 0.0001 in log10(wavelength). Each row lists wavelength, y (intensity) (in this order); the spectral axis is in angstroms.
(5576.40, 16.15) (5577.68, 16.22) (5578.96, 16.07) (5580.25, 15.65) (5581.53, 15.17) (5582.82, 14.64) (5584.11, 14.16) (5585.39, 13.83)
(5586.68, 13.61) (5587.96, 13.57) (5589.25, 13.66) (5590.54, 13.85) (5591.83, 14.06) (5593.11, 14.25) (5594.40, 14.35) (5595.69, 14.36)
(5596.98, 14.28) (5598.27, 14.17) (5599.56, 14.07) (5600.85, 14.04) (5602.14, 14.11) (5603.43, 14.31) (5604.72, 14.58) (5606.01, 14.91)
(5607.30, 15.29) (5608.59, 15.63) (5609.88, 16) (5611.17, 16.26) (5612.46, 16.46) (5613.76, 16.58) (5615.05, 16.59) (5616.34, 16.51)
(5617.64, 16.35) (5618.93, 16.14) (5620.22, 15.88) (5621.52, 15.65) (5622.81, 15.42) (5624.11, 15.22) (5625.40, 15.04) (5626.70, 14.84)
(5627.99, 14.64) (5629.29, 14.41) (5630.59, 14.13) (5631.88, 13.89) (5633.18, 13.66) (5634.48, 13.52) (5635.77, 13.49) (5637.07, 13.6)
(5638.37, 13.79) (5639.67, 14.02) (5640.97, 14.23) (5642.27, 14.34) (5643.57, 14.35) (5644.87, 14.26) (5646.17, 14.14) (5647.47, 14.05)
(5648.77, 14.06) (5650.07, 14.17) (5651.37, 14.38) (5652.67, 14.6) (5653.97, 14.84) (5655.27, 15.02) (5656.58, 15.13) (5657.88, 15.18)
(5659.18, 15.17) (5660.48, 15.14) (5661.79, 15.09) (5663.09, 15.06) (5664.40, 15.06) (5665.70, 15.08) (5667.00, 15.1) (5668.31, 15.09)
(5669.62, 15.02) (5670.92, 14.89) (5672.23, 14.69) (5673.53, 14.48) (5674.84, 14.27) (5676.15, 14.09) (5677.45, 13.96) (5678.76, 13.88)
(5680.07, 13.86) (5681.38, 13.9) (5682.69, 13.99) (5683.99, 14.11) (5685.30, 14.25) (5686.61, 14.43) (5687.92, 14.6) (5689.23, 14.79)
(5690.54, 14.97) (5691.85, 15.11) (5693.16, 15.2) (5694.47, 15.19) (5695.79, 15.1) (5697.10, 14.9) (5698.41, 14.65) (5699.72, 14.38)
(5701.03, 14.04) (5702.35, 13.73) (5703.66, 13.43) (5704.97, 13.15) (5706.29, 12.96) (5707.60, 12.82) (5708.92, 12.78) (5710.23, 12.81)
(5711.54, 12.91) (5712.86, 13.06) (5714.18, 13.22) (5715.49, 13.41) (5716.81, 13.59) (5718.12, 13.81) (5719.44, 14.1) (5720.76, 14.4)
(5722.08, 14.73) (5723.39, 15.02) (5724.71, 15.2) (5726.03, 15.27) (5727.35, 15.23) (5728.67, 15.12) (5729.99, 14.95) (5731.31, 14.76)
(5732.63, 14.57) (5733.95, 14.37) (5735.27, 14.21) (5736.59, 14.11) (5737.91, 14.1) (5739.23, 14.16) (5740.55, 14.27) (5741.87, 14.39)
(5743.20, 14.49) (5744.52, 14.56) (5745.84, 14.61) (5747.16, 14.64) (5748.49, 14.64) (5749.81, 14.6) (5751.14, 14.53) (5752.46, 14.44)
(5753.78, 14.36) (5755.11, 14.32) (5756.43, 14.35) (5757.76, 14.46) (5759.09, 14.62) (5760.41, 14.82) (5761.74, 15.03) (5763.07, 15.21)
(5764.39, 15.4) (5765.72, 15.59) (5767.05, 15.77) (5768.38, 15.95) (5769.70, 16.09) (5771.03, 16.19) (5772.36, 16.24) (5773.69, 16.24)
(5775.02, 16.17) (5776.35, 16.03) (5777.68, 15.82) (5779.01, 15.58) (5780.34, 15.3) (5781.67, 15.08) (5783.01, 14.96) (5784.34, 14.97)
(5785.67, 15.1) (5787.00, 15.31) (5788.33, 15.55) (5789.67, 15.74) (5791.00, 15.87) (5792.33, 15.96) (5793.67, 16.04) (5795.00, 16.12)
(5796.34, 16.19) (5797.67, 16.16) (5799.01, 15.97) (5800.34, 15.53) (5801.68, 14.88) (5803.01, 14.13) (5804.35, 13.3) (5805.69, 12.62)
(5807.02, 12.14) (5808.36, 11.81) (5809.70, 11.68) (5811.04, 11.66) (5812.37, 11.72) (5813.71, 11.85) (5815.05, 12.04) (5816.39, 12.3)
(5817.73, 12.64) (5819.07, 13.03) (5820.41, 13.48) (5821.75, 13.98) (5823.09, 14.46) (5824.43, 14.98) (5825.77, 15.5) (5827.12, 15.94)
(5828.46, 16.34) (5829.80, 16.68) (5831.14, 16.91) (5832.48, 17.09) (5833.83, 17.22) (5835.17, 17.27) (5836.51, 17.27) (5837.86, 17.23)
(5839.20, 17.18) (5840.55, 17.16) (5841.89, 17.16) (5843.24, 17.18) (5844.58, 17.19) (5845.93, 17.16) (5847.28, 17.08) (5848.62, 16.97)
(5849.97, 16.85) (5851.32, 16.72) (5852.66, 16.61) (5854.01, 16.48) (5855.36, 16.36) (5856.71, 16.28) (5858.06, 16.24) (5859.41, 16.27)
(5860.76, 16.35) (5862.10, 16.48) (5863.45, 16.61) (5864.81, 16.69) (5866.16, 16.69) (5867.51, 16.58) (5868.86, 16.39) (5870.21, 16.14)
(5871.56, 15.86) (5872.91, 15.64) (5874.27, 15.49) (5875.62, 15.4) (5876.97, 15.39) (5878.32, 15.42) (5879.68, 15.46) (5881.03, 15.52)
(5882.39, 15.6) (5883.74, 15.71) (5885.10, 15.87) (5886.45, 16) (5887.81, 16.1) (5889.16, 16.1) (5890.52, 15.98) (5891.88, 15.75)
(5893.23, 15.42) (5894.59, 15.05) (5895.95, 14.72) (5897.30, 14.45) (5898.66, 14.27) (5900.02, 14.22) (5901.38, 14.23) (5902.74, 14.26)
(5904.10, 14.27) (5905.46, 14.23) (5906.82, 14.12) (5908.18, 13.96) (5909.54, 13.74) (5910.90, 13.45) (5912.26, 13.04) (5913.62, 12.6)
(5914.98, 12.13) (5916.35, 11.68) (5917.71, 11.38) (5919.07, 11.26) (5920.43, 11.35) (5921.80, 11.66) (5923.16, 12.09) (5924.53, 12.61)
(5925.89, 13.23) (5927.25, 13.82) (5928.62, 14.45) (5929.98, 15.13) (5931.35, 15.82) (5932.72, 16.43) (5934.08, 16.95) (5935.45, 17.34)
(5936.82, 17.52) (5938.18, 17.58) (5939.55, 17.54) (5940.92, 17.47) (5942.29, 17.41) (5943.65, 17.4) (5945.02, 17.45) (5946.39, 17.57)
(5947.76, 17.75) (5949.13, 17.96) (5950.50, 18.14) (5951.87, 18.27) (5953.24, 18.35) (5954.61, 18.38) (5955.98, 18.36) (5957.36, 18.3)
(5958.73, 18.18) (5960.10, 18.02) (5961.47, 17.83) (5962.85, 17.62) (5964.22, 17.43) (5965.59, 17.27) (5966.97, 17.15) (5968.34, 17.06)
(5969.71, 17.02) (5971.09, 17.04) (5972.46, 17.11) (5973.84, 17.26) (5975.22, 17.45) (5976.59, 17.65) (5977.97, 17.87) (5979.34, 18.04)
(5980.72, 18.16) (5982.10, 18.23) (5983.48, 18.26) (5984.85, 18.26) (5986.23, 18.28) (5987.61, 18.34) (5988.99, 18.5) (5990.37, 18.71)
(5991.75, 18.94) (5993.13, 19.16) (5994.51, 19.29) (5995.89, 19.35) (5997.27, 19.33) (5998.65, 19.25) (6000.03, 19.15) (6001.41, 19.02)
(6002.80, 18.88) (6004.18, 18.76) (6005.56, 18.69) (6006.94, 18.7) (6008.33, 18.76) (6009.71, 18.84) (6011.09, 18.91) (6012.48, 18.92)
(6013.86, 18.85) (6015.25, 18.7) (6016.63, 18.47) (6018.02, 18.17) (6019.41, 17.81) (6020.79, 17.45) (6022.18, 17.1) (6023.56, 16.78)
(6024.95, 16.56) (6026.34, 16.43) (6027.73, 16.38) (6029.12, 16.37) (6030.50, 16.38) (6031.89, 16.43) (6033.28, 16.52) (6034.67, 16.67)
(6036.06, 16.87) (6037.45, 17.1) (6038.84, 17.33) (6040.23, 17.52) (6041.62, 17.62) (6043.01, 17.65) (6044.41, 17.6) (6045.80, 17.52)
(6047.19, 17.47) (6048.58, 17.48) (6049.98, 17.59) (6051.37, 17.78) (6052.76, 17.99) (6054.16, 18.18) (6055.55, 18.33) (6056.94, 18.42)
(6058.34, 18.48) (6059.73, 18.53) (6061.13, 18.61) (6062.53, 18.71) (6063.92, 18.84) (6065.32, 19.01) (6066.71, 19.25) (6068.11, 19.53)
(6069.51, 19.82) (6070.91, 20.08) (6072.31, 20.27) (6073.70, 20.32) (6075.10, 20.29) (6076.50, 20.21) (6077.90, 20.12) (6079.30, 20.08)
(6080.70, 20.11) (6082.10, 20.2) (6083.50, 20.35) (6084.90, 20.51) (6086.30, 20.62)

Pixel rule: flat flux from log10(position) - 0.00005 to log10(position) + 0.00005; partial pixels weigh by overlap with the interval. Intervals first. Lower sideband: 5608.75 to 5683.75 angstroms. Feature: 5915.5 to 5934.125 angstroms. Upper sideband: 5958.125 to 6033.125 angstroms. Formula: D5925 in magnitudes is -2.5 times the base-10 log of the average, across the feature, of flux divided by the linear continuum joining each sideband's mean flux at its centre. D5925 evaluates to 0.29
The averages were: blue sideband 14.8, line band 13.3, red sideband 18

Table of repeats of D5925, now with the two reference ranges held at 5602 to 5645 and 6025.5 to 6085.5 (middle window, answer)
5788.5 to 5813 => 0.14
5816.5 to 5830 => 0.14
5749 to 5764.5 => 0.10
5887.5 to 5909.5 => 0.16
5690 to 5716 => 0.13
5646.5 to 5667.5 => 0.03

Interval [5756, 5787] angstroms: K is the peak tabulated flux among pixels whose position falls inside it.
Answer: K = 16.24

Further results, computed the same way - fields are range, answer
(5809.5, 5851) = 17.27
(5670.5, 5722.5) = 15.2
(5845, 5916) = 17.16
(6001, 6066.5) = 19.02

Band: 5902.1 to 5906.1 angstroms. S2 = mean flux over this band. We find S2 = 14.2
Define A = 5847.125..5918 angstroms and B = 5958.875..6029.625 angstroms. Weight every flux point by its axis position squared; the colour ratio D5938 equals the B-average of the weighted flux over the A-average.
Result 1.23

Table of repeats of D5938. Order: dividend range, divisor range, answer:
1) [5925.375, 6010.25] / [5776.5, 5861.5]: 1.22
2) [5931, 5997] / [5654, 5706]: 1.35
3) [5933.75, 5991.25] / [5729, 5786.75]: 1.27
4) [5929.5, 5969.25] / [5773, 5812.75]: 1.25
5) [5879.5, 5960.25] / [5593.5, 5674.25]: 1.15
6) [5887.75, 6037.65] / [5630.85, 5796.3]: 1.24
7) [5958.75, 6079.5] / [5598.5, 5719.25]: 1.42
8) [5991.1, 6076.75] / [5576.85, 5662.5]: 1.43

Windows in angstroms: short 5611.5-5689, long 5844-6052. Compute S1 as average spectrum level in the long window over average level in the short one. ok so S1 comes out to 1.13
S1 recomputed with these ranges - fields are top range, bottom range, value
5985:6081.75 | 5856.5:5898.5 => 1.16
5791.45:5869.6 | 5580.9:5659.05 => 1.05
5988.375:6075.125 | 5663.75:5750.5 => 1.27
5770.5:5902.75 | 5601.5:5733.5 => 1.06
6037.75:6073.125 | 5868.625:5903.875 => 1.20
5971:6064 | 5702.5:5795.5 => 1.22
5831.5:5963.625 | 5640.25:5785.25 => 1.09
